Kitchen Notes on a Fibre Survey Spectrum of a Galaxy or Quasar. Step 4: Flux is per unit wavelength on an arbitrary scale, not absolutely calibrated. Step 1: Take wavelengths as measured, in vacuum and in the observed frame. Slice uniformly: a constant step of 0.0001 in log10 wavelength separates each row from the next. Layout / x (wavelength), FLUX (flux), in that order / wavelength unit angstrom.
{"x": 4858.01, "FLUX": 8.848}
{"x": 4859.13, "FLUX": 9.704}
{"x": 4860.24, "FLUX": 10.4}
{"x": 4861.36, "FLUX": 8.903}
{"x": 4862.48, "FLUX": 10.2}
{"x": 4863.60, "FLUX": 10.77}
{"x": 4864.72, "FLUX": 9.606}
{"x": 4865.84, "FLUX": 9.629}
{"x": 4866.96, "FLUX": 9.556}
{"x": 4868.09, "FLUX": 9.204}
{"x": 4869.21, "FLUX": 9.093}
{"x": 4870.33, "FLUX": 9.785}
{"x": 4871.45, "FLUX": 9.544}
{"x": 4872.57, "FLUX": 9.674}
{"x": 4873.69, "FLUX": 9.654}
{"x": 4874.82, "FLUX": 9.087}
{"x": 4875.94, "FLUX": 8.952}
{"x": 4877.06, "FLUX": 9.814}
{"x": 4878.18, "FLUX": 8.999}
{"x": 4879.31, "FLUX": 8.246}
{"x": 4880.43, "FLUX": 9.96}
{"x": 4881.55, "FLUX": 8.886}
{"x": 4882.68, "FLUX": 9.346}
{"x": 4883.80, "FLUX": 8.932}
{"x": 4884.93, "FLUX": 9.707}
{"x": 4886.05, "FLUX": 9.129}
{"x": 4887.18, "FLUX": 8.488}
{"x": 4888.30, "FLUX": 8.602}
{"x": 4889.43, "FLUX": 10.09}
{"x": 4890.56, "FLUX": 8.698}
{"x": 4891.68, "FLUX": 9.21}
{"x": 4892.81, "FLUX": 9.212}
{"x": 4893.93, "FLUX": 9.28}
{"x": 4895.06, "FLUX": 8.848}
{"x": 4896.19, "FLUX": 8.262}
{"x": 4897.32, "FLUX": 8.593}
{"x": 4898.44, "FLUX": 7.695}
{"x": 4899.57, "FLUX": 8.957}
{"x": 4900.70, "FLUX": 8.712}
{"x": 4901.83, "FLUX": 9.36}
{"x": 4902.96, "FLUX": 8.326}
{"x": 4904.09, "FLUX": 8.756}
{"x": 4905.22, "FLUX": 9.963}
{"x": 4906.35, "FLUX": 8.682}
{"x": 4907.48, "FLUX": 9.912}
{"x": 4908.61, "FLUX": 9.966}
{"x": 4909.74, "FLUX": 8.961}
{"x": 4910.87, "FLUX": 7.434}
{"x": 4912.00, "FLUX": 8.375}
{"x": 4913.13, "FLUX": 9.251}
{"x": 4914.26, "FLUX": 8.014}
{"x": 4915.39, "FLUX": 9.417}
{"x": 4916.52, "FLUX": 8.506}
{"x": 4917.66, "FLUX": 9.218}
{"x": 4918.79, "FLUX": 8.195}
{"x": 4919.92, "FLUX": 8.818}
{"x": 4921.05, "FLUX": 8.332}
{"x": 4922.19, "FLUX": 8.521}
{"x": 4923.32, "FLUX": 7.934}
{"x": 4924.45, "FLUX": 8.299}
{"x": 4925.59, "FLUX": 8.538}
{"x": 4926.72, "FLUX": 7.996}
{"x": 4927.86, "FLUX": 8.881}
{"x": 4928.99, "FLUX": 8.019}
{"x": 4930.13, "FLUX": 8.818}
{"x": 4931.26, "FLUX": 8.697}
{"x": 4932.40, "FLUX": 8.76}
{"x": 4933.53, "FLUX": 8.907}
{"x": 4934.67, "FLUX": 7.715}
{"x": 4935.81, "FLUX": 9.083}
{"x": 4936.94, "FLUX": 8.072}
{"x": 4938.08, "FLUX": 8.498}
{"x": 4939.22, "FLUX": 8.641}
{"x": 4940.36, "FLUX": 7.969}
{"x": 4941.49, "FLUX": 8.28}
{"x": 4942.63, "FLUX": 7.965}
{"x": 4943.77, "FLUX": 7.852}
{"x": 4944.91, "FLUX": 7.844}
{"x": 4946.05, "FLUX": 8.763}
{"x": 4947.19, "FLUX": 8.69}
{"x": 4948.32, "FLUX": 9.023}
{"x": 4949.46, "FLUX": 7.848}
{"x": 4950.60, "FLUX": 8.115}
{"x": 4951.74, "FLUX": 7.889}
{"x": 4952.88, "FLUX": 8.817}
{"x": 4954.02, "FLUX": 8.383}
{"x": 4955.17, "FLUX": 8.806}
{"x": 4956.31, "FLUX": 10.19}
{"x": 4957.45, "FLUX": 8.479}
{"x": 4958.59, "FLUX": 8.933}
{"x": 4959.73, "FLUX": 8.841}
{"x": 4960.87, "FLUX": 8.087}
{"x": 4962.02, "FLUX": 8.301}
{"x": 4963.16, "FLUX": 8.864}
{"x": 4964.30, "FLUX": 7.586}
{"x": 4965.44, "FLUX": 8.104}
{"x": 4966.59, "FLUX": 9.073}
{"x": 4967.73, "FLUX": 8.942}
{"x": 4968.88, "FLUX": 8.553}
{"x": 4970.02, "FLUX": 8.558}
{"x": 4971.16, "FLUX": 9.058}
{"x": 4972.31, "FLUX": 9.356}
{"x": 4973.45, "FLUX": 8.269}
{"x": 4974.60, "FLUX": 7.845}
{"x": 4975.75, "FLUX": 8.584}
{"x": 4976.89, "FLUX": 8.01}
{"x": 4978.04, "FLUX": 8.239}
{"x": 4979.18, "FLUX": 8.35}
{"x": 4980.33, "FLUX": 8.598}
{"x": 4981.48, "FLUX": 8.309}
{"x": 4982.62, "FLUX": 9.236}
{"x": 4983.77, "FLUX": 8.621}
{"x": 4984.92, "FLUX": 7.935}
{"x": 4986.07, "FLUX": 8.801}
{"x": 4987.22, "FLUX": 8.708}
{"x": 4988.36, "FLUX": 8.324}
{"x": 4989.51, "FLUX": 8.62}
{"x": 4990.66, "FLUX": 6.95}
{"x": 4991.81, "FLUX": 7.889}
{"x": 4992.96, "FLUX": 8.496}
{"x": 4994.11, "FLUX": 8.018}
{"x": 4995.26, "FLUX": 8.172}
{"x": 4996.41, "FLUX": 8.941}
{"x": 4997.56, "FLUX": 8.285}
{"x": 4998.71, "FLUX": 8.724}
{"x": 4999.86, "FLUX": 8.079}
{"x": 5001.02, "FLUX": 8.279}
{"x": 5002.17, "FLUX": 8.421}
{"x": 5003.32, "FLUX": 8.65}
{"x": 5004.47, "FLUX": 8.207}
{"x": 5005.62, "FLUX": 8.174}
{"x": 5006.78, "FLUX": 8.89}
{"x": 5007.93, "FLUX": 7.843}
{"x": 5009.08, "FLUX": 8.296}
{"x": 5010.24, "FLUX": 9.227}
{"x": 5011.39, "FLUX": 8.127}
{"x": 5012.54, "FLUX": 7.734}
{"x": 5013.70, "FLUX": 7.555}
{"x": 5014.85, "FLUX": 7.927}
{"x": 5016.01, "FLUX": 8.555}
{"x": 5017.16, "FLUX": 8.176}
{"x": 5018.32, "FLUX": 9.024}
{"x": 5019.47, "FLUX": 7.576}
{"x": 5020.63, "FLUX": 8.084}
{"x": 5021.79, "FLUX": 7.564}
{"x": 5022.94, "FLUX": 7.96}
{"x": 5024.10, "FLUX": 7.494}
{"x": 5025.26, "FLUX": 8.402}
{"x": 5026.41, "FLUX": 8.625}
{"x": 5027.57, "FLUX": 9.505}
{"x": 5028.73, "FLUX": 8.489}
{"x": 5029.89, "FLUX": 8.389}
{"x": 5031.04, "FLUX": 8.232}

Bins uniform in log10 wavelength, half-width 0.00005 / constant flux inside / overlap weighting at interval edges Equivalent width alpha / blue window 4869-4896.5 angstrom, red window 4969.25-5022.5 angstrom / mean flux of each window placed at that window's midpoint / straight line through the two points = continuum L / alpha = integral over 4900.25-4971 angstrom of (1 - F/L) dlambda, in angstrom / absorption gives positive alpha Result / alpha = 1.6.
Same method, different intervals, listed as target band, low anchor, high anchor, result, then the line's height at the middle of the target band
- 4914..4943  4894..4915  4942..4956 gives 0.3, 8.56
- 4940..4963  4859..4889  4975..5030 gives 0.7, 8.74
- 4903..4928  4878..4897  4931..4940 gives 0.1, 8.74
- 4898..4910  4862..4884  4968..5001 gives 0.2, 9.16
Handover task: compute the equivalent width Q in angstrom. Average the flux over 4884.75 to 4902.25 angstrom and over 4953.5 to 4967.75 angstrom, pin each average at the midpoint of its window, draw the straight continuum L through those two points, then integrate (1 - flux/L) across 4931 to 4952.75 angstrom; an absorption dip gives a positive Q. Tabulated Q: 0.9 angstrom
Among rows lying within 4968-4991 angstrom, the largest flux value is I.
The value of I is 9.356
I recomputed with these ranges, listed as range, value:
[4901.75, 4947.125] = 9.966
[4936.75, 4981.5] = 10.19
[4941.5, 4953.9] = 9.023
